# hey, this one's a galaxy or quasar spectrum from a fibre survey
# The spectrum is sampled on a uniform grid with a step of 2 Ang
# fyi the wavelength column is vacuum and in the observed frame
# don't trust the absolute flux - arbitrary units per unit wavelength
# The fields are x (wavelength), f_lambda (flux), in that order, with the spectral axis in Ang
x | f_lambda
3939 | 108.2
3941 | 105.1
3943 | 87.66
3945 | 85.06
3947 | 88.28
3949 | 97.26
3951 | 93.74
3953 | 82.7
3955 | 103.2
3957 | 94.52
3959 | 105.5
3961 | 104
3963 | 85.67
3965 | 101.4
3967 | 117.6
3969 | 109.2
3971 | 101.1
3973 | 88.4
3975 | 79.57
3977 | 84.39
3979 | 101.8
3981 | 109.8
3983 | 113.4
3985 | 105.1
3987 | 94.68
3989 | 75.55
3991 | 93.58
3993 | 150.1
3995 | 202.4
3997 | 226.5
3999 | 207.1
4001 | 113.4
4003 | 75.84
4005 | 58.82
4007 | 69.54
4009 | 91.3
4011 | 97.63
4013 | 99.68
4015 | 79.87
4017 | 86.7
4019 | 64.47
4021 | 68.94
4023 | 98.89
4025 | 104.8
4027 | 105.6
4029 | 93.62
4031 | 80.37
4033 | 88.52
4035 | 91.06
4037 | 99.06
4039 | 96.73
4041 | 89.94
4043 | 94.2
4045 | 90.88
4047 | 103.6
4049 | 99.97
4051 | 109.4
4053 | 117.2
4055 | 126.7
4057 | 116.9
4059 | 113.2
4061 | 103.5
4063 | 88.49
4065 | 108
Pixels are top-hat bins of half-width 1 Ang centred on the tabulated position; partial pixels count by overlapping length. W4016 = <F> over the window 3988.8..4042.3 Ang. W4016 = 104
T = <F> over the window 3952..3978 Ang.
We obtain 96.7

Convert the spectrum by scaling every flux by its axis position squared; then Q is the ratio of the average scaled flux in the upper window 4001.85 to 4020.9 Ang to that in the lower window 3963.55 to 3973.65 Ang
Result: 0.79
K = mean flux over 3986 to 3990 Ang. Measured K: 85.1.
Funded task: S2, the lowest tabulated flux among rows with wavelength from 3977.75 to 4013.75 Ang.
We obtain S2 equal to 58.82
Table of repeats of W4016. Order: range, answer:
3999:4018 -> 92.2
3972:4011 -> 112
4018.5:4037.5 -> 89.9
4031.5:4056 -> 100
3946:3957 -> 93.2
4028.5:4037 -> 89.3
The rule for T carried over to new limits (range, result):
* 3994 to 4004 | 165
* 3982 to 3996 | 119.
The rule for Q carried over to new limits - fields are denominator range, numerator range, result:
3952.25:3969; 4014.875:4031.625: 0.90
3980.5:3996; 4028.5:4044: 0.79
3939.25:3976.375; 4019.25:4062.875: 1.07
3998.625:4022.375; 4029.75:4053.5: 1.09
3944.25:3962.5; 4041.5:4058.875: 1.19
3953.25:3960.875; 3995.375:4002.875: 1.76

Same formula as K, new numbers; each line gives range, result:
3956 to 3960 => 100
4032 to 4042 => 93.1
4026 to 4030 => 99.6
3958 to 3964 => 98.4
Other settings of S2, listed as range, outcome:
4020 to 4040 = 68.94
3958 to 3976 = 79.57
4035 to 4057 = 89.94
